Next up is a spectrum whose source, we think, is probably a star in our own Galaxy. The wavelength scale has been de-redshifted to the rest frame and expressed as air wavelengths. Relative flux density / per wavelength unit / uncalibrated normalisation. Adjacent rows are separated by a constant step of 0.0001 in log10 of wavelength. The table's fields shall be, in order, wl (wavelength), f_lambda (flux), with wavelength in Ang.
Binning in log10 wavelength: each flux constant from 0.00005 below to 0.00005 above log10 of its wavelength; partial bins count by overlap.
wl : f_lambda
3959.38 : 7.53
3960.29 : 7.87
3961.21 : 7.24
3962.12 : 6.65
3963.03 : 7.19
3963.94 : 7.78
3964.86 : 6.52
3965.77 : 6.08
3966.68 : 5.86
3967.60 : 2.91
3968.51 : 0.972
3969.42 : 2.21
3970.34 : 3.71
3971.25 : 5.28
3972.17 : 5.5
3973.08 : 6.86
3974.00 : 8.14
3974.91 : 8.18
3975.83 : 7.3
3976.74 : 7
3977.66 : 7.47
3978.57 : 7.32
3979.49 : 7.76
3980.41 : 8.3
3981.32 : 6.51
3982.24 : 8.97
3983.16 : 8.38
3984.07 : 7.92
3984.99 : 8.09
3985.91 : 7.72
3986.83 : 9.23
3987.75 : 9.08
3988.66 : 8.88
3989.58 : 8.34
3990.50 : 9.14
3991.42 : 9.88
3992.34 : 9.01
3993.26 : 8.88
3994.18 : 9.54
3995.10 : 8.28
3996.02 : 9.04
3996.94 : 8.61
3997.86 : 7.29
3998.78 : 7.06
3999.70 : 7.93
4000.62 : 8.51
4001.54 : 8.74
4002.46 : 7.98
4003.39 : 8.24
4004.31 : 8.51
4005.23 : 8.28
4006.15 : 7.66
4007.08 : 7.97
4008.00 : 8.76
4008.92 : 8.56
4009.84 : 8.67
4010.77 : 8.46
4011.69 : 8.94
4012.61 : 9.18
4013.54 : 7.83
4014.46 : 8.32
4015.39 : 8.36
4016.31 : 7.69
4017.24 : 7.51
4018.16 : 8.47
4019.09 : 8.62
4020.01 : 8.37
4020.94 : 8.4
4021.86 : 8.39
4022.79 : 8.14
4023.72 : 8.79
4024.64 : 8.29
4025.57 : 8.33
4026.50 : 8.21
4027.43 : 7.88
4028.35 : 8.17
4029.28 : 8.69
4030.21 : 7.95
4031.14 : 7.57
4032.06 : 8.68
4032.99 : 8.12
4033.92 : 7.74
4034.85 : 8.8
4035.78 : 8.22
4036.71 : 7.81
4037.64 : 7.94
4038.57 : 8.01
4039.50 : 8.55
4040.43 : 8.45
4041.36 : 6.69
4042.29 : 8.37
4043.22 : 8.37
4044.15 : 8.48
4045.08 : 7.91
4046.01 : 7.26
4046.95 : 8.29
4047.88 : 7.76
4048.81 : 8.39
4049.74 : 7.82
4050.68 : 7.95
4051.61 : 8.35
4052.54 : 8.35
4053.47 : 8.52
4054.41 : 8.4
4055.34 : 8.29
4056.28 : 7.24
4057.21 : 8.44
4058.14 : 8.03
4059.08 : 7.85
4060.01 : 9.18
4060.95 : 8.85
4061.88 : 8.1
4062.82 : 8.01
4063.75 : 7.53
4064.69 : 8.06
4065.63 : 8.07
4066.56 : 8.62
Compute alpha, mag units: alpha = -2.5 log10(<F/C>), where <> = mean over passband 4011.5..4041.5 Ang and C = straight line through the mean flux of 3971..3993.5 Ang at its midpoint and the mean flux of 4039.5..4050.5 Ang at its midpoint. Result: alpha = -0.031 mag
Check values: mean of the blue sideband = 7.98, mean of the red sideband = 8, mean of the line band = 8.22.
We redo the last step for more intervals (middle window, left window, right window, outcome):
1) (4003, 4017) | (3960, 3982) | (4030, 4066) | -0.16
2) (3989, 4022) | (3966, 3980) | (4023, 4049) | -0.21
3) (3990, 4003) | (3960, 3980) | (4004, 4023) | -0.15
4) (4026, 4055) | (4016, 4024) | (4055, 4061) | 0.02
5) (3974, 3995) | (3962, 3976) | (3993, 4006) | -0.19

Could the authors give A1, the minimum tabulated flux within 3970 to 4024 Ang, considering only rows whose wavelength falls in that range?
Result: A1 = 3.71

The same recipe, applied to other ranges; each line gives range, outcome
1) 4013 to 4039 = 7.51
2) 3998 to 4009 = 7.06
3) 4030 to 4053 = 6.69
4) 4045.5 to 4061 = 7.24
